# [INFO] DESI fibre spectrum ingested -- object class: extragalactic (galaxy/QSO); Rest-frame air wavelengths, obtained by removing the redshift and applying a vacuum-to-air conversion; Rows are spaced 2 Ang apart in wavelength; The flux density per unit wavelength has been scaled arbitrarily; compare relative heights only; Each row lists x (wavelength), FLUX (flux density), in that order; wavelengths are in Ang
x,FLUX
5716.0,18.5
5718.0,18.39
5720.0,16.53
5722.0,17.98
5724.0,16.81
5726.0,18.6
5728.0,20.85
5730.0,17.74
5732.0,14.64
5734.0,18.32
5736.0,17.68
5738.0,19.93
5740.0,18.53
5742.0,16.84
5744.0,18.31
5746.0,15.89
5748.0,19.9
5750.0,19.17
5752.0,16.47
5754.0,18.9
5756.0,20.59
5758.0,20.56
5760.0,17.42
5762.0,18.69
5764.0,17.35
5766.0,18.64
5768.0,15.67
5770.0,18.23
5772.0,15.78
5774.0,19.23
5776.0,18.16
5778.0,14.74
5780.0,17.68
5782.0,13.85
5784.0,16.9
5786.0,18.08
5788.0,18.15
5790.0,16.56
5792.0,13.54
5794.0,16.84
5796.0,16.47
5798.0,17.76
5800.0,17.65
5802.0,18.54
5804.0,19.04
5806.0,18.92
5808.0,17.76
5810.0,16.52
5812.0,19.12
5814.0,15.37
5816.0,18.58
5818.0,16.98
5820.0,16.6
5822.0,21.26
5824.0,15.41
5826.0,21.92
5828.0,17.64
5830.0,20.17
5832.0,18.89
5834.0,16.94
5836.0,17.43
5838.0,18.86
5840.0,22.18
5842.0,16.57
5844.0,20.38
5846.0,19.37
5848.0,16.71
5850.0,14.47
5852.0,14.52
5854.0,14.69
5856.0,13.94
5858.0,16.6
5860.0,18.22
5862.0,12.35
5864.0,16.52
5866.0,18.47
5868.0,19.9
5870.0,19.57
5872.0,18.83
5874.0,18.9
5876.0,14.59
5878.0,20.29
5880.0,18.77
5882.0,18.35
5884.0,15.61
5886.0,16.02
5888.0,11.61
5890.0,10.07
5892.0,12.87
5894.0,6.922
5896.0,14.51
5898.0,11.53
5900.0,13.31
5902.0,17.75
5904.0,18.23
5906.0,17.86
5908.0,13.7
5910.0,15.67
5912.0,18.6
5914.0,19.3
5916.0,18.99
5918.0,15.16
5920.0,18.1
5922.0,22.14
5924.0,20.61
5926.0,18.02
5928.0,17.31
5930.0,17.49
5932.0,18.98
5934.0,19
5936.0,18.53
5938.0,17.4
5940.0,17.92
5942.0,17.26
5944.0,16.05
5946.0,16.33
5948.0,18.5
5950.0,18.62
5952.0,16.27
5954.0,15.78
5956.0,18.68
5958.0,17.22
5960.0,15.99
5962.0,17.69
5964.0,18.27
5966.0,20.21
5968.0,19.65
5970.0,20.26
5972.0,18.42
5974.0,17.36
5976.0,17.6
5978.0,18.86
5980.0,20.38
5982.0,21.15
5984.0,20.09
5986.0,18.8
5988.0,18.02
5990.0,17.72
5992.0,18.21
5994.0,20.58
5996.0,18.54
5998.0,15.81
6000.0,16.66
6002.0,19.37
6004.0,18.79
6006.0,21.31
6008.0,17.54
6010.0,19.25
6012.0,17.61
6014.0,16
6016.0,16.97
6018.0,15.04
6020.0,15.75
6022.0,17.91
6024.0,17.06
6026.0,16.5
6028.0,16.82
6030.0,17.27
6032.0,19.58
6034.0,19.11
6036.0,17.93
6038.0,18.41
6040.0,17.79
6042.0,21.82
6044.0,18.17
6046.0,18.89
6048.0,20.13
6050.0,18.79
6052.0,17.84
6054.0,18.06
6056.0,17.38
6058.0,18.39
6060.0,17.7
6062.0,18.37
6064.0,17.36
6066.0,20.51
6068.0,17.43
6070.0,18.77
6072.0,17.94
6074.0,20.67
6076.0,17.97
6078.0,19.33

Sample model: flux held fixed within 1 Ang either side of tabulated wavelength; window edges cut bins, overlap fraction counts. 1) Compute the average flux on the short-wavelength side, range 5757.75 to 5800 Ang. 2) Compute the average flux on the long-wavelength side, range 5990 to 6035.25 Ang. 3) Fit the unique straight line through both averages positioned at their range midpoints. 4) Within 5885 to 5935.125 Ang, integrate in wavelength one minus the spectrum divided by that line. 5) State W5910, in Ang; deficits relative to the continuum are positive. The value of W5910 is 3.9 Ang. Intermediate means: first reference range 17.1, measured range 16.2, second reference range 17.8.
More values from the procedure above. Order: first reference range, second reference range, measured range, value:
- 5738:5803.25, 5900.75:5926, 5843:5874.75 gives 1.3 Ang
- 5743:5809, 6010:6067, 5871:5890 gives 1.2 Ang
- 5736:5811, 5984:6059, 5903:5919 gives 0.7 Ang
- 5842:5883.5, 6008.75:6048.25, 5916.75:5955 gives -0.8 Ang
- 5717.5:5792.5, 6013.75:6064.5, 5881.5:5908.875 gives 5.7 Ang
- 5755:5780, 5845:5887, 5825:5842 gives -1.8 Ang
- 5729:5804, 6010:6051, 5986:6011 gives -0.9 Ang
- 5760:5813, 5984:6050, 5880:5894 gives 3.0 Ang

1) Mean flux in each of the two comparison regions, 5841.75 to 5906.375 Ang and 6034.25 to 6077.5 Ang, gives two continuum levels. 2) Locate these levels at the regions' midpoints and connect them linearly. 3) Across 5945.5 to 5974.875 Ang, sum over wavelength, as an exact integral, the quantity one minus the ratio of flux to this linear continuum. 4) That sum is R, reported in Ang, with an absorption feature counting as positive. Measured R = -1.3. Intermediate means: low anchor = 16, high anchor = 18.6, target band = 18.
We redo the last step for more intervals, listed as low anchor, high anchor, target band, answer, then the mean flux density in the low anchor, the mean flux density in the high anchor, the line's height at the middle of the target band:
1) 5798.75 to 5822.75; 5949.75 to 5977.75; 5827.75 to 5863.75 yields 1.6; 18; 18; 18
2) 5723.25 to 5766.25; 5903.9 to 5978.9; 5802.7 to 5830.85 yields -0.1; 18.3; 17.9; 18.1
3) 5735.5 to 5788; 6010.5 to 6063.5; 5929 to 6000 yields -1.2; 17.8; 17.9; 17.9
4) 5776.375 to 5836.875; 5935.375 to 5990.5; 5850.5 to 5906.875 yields 6.6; 17.5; 18.2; 17.8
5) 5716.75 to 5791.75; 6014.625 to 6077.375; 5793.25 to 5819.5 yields 0.2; 17.7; 18.1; 17.8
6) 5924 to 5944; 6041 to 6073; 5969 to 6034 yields 0.6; 18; 18.6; 18.3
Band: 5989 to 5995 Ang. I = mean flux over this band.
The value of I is 18.8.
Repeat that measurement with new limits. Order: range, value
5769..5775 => 17.7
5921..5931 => 19.1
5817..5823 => 18.3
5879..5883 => 18.6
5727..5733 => 17.7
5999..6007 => 19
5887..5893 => 11.5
